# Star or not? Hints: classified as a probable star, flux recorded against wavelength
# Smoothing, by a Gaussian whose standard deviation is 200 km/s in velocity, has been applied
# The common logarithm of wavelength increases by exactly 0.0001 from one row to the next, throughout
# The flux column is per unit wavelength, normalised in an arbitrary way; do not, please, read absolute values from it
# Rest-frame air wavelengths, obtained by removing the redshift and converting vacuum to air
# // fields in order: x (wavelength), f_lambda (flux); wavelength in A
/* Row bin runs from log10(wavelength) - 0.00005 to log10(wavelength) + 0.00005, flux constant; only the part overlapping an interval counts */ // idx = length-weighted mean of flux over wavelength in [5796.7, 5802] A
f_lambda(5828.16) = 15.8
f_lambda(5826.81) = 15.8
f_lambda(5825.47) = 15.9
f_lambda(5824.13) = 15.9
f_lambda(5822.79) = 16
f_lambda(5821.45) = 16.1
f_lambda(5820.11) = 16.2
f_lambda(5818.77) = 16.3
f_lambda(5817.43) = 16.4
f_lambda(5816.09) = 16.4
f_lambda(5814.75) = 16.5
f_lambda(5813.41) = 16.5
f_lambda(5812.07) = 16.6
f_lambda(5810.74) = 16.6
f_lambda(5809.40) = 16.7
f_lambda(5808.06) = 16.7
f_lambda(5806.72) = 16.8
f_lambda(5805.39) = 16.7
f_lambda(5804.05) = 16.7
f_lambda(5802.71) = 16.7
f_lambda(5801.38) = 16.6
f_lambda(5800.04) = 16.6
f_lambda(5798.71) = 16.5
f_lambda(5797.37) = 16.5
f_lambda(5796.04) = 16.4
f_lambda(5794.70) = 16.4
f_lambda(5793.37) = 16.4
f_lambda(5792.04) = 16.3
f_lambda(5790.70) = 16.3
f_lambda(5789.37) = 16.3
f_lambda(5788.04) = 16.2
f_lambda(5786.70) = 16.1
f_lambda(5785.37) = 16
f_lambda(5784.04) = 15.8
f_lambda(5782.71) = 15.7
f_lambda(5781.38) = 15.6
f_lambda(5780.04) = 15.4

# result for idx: 16.6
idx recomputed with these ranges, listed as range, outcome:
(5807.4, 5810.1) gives 16.7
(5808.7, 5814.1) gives 16.6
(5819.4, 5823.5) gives 16.1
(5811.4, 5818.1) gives 16.5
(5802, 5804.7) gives 16.7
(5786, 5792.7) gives 16.2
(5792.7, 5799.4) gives 16.5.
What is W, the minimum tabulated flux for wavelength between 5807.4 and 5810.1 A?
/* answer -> 16.7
